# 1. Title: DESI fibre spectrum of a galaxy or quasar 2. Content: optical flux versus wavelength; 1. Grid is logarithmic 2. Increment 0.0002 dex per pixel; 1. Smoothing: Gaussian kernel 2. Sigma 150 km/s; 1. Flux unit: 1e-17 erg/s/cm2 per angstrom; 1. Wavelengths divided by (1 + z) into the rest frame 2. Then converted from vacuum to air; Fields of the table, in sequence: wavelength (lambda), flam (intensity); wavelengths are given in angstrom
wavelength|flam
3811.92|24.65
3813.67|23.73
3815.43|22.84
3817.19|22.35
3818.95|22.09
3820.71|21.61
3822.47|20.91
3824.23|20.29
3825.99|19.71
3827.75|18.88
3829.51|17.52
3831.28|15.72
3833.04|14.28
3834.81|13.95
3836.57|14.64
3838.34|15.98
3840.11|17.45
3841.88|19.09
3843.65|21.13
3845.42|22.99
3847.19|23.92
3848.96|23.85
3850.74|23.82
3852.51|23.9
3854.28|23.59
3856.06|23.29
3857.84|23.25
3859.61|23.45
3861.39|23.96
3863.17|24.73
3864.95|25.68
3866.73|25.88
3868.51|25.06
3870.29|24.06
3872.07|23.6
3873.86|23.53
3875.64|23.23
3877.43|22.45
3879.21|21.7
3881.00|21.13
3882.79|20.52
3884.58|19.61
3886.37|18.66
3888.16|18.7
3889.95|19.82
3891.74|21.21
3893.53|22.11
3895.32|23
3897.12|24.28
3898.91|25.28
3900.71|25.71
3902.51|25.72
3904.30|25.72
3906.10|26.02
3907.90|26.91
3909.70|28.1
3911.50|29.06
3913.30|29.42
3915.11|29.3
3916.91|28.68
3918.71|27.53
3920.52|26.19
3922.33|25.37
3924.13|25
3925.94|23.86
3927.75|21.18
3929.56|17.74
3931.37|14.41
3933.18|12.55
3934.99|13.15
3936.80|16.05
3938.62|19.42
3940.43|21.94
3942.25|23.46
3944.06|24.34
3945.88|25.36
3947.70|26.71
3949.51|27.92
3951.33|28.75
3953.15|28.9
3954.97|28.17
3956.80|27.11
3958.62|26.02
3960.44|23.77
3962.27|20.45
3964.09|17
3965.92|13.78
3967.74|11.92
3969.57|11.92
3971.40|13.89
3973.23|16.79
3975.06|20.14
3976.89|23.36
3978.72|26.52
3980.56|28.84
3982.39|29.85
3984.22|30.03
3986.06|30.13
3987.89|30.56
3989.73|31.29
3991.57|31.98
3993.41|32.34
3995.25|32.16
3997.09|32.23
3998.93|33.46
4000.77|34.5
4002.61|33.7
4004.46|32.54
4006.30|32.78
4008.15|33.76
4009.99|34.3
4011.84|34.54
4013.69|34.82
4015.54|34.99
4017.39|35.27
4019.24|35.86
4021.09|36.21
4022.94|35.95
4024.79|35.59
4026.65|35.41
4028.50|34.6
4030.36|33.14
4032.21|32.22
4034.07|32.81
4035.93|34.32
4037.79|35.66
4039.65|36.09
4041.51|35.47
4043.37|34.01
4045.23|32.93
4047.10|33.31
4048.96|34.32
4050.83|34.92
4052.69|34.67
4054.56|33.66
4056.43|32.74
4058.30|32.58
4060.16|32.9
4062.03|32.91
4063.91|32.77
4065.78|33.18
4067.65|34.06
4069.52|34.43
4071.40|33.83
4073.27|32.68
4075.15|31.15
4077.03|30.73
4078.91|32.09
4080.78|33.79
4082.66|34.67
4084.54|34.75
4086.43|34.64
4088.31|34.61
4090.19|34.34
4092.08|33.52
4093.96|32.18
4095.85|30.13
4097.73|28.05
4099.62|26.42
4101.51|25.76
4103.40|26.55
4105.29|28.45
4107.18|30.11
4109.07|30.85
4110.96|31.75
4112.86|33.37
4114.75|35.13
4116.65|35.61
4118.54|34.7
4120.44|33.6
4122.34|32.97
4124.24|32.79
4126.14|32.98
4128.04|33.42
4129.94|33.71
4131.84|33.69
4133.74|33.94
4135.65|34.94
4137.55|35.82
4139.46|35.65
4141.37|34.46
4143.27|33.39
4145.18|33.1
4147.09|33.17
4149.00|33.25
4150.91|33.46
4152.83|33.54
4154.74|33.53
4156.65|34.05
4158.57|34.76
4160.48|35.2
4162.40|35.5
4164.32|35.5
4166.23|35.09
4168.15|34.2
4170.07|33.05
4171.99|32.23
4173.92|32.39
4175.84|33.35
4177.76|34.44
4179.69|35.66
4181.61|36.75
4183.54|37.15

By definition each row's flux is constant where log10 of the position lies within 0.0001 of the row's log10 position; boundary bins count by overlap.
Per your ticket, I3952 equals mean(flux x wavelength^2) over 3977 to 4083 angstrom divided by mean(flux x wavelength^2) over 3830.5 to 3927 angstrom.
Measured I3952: 1.6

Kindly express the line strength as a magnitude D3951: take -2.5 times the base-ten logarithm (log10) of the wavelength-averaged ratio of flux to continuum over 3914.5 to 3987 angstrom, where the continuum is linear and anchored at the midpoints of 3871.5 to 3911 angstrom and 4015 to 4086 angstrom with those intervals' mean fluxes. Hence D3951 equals 0.193 mag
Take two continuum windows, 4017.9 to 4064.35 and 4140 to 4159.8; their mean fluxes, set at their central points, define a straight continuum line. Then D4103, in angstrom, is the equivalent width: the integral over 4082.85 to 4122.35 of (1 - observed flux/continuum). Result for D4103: 2.5 angstrom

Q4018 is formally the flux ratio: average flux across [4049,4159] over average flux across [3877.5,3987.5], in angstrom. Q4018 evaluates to 1.43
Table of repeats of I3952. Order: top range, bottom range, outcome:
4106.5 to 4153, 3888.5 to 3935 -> 1.57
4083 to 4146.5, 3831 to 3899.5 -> 1.71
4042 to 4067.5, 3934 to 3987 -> 1.55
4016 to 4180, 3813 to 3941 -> 1.69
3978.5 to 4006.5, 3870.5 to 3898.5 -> 1.54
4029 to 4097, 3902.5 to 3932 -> 1.42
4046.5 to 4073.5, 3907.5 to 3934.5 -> 1.49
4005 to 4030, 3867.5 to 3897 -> 1.71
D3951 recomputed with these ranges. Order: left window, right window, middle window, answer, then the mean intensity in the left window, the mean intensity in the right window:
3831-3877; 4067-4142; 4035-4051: -0.15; 21.8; 32.6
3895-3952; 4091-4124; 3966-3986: 0.22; 24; 31.2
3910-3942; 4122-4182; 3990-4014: -0.25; 22.5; 34.1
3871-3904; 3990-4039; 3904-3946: 0.10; 22.3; 34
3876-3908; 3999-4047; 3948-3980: 0.31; 22.6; 34.4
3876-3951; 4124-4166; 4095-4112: 0.12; 23.1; 34.1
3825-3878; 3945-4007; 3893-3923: -0.12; 21.4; 26.3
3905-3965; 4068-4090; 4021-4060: -0.11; 23.9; 33.4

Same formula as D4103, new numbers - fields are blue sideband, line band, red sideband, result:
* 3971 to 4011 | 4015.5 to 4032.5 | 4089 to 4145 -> -2.7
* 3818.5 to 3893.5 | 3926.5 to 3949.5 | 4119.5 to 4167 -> 4.5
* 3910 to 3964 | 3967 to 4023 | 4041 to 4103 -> -3.5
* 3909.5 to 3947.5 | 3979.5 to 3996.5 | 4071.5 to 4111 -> -3.1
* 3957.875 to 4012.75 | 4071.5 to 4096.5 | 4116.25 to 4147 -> -1.1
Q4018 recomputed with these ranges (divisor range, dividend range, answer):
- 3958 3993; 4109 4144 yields 1.46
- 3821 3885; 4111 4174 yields 1.59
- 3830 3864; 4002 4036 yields 1.66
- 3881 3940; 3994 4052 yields 1.50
